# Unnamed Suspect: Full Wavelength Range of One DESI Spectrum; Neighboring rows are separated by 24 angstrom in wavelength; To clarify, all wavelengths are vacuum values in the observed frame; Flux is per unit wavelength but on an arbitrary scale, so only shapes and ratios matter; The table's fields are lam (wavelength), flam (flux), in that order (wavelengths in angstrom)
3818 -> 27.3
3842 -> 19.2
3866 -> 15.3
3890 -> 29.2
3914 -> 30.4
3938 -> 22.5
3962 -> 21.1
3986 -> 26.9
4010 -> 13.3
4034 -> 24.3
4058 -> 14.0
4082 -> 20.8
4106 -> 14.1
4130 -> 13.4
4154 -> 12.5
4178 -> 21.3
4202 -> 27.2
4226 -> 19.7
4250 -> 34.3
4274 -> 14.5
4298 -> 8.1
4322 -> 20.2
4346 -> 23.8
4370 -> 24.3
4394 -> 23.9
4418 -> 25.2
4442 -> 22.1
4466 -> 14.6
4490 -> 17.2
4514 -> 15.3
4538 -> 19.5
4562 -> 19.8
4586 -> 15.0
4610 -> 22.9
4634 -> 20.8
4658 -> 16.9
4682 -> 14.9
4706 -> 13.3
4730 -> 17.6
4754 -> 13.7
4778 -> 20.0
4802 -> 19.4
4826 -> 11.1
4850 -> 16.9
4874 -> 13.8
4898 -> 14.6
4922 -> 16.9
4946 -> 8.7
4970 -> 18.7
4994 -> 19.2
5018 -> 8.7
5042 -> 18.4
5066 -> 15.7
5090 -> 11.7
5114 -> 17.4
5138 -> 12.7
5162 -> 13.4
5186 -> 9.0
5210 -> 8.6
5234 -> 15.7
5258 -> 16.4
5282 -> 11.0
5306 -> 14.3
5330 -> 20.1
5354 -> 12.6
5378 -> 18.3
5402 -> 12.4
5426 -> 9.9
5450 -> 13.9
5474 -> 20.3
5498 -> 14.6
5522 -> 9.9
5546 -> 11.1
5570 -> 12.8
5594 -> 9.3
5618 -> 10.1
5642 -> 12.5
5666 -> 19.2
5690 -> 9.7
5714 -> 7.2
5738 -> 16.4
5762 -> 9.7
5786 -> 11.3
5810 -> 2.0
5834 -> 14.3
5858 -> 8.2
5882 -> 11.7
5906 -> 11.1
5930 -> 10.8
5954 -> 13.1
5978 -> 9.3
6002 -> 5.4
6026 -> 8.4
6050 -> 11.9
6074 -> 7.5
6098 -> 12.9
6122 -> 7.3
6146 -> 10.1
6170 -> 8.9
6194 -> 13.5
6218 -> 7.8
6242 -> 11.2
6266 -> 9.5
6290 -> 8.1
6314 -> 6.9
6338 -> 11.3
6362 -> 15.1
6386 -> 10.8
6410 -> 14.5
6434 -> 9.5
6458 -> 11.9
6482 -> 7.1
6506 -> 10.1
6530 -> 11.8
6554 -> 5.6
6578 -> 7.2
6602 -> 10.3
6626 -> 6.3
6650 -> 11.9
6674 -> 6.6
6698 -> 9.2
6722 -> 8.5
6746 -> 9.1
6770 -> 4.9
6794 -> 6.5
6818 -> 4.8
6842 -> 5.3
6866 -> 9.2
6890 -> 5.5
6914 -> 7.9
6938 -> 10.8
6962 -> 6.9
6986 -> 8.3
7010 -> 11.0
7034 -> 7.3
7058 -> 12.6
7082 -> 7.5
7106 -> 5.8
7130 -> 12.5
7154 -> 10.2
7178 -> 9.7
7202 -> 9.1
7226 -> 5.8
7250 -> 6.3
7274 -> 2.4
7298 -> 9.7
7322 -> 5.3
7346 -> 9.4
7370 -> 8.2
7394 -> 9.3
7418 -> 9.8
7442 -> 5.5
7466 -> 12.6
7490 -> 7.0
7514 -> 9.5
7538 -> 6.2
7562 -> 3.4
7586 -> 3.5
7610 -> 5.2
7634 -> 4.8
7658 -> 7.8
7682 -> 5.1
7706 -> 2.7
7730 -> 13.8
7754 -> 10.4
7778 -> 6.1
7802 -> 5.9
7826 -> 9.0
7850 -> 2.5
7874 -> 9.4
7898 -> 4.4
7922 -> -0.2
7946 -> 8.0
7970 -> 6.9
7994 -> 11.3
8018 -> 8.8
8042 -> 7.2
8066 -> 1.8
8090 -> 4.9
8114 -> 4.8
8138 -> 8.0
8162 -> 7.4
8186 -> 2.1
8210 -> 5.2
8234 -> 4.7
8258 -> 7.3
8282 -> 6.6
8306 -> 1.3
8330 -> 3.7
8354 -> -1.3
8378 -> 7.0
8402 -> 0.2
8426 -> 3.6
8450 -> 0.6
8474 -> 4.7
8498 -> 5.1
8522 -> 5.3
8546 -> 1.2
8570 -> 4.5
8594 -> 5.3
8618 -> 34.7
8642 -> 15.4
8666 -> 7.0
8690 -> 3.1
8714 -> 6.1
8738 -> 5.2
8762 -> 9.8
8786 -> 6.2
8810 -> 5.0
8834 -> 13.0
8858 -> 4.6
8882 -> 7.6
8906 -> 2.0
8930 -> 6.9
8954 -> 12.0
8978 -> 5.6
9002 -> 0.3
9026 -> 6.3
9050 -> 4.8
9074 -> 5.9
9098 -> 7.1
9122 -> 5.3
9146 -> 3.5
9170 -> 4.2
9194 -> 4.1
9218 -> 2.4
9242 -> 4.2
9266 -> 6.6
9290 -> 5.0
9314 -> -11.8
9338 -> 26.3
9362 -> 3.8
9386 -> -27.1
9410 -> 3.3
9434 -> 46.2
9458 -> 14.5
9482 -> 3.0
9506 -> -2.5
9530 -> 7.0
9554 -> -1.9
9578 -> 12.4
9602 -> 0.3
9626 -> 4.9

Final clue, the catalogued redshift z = 1.314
